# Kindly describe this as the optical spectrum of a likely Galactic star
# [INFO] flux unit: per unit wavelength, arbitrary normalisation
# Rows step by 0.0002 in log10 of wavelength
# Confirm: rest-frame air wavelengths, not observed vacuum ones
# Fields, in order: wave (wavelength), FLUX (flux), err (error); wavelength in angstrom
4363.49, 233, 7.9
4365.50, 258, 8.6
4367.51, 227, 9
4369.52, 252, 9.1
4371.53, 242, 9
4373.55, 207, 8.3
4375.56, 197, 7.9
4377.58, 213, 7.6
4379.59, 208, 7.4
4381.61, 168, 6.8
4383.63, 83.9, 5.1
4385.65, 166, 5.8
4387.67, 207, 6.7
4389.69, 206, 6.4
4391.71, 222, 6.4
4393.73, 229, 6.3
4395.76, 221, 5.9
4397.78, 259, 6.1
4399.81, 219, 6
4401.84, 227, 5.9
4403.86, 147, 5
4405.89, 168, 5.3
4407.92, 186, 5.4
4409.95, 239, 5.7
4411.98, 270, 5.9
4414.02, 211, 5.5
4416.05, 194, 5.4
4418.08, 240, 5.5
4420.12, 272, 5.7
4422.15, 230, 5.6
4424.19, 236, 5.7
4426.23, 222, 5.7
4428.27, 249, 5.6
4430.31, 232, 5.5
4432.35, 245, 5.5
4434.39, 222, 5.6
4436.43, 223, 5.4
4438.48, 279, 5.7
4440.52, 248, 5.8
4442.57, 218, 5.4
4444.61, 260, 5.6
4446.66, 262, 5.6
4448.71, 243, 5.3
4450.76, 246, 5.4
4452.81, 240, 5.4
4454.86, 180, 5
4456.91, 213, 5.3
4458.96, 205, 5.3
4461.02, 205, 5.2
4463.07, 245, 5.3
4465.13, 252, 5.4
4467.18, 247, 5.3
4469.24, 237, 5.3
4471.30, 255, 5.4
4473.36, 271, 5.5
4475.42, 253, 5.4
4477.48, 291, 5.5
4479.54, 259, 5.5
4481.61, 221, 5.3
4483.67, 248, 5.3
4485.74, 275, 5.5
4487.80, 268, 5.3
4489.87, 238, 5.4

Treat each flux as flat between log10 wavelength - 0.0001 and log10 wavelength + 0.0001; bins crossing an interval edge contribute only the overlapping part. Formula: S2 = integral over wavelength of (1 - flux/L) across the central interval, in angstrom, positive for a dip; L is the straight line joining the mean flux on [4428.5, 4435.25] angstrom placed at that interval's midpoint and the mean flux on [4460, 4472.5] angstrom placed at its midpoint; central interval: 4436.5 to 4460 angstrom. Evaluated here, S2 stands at 0.24 angstrom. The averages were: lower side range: 235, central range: 235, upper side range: 241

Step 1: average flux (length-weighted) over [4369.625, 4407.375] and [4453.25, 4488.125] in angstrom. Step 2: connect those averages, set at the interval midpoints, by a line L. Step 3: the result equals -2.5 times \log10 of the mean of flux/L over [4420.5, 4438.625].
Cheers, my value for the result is -0.07 mag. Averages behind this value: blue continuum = 201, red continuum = 242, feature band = 237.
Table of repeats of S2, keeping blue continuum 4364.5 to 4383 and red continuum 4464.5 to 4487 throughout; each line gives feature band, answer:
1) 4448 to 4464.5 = 1.70 angstrom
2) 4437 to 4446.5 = -0.33 angstrom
